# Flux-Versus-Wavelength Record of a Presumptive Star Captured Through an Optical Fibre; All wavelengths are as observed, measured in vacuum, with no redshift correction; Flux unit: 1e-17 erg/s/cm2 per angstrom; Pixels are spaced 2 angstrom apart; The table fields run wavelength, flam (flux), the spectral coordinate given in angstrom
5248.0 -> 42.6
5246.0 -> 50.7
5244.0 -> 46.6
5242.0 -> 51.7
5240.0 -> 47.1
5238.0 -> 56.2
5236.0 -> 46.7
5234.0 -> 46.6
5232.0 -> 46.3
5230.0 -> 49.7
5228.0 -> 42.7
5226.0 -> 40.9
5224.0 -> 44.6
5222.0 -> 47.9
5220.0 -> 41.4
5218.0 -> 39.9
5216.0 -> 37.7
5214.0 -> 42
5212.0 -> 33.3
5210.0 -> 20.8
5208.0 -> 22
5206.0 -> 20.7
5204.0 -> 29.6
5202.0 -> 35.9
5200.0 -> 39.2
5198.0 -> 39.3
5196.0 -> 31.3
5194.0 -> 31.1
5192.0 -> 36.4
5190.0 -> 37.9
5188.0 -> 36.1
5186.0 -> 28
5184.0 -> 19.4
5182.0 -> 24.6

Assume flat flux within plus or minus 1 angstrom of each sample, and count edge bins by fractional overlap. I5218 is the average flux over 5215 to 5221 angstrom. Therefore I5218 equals 39.7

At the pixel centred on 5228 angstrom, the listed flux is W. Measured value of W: 42.7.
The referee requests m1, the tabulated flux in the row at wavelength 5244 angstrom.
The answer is 46.6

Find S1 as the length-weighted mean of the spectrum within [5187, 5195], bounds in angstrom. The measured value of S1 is 35.4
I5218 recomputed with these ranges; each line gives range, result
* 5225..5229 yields 41.8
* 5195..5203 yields 36.4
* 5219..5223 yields 44.6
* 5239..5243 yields 49.4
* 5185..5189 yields 32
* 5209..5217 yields 33.5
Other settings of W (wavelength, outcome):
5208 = 22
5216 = 37.7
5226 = 40.9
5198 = 39.3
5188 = 36.1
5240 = 47.1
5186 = 28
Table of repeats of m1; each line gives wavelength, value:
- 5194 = 31.1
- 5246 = 50.7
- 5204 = 29.6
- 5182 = 24.6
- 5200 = 39.2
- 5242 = 51.7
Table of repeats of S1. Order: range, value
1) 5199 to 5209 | 29.5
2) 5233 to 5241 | 49.2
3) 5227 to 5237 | 46.4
